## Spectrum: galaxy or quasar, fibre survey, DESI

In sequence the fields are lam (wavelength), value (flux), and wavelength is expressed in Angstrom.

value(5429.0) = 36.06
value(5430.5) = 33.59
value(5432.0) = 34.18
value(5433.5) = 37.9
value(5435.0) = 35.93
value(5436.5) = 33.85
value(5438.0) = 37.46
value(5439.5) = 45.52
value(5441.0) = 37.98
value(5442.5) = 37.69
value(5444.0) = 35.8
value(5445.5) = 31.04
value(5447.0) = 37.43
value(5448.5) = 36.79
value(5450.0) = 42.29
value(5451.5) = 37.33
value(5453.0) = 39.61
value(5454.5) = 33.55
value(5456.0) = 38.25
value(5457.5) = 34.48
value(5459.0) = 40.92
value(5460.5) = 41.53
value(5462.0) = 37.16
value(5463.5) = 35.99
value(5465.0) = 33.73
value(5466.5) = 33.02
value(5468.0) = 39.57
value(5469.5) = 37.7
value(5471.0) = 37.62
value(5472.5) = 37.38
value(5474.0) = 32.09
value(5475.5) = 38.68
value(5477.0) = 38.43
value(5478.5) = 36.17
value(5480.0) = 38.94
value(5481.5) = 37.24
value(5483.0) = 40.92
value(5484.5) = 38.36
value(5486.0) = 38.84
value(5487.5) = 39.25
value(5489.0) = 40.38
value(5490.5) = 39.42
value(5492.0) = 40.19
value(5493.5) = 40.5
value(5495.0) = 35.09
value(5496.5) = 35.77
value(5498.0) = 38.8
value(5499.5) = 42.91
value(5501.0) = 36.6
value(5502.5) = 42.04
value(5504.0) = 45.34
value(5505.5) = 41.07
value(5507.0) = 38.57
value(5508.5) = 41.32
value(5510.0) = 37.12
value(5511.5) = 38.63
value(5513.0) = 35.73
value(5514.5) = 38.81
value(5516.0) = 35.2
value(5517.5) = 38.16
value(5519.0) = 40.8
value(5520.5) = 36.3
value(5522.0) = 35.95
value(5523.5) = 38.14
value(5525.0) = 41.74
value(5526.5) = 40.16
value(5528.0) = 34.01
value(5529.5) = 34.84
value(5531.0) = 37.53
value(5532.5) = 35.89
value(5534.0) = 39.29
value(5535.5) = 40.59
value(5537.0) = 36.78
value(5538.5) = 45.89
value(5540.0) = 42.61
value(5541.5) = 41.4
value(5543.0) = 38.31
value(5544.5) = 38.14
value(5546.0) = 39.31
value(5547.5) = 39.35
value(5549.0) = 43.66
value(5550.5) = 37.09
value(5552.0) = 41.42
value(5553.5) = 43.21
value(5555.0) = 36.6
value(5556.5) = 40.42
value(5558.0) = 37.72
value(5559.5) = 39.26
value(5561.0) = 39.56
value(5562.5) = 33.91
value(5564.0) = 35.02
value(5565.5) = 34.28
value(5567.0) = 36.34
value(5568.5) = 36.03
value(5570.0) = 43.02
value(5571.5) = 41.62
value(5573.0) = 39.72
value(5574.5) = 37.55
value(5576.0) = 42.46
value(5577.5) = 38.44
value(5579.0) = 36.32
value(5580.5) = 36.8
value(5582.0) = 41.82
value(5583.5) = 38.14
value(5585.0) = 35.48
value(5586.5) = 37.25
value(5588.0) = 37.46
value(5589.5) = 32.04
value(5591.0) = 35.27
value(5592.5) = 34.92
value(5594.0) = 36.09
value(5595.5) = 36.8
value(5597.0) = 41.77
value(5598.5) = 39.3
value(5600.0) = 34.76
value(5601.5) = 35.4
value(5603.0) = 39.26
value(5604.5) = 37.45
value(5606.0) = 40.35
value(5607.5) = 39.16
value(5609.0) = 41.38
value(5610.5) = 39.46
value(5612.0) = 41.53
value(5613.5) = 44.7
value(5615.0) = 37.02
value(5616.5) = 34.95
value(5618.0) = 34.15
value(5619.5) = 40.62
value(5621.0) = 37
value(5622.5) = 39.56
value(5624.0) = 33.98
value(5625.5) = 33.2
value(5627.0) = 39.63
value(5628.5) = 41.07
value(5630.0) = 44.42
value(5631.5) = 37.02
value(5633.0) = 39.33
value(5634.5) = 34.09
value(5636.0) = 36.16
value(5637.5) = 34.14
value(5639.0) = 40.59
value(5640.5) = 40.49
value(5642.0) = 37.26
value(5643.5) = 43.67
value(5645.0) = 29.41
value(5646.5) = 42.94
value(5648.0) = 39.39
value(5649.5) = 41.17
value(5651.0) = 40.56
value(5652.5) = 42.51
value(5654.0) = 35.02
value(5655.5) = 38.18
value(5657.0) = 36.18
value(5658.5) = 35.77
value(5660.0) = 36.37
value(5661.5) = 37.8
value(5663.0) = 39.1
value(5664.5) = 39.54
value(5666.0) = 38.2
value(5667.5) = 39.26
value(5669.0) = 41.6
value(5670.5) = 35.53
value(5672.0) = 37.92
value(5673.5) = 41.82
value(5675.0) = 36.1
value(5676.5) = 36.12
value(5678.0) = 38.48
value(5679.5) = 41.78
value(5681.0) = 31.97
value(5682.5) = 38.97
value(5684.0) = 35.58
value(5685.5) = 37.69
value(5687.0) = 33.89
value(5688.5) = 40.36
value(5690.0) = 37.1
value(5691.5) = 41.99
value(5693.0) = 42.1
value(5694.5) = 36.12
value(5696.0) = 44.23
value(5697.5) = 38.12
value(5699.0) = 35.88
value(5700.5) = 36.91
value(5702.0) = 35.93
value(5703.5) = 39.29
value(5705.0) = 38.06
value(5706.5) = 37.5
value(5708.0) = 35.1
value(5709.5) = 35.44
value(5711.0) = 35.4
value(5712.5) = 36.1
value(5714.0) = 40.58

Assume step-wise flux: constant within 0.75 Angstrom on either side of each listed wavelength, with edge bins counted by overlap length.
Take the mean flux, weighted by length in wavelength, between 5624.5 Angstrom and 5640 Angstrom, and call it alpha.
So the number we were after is 37.9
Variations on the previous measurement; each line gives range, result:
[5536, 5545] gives 40.6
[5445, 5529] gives 38.1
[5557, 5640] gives 37.9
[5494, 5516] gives 39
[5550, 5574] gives 38.5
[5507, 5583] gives 38.7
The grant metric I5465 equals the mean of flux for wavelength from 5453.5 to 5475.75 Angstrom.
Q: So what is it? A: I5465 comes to 36.8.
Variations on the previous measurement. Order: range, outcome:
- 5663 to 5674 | 39.1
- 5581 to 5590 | 37.2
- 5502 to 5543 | 39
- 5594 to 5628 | 38.2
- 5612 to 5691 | 38.1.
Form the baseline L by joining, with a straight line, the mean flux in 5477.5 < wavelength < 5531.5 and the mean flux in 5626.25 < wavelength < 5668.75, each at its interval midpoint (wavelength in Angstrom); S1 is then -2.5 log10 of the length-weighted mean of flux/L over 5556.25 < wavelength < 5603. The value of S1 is 0.03 mag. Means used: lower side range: 38.6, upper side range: 38.6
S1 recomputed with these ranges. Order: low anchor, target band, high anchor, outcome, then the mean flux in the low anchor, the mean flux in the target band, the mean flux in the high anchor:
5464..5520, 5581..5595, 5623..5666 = 0.05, 38.4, 36.5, 38.2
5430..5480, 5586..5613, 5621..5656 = 0.01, 37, 37.8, 38.4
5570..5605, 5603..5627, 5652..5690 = -0.02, 37.8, 38.4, 37.8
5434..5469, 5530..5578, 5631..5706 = -0.04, 37.3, 39.1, 38.2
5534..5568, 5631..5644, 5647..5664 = 0.02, 39.1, 38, 38.5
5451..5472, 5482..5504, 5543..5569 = -0.05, 37.2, 39.4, 38.3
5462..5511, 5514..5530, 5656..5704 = 0.02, 38.4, 37.7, 38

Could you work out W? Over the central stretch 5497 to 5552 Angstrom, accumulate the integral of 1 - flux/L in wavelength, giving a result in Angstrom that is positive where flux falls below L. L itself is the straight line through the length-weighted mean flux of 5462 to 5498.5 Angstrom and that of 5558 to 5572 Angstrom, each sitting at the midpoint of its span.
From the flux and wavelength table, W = -2.2 Angstrom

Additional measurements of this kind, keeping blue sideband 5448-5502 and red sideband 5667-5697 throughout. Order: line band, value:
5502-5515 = -0.6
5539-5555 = -0.9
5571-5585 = -0.3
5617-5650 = 0.2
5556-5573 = 0.1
